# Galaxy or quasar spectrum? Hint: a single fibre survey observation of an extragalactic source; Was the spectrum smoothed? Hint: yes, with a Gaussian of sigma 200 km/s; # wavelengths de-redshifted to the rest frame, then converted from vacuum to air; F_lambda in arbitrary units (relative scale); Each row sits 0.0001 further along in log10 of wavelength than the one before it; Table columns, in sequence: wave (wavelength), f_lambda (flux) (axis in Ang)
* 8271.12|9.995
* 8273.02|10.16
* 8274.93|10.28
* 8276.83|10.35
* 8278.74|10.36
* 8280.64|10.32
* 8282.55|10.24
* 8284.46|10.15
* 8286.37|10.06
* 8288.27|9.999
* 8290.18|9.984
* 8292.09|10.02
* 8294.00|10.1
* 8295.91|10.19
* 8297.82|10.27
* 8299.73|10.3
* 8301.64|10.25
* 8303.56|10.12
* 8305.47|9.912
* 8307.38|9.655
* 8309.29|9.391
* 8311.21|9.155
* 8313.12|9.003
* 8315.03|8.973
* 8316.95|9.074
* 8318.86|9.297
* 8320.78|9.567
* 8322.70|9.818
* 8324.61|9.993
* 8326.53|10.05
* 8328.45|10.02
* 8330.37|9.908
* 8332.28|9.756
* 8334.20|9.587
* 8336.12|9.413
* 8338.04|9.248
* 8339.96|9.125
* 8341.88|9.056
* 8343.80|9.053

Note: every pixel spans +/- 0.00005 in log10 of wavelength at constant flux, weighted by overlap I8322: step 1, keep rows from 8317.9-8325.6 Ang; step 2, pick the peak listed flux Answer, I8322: 9.993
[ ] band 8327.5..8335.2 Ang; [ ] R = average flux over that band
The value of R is 9.82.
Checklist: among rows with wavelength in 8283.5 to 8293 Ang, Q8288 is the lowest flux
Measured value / 9.984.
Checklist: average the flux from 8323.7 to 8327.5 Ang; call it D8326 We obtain 10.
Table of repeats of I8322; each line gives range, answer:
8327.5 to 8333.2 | 10.02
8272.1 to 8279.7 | 10.36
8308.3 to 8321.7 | 9.567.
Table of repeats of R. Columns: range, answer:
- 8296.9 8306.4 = 10.2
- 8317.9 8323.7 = 9.57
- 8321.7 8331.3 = 9.95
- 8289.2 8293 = 10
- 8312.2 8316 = 8.99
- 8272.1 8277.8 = 10.3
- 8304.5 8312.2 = 9.53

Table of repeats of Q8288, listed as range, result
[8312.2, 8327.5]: 8.973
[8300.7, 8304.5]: 10.12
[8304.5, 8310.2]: 9.391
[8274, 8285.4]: 10.15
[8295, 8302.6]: 10.19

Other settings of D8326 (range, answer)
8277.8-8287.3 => 10.2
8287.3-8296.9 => 10.1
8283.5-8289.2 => 10.1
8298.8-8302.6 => 10.3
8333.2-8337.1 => 9.5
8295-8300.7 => 10.3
